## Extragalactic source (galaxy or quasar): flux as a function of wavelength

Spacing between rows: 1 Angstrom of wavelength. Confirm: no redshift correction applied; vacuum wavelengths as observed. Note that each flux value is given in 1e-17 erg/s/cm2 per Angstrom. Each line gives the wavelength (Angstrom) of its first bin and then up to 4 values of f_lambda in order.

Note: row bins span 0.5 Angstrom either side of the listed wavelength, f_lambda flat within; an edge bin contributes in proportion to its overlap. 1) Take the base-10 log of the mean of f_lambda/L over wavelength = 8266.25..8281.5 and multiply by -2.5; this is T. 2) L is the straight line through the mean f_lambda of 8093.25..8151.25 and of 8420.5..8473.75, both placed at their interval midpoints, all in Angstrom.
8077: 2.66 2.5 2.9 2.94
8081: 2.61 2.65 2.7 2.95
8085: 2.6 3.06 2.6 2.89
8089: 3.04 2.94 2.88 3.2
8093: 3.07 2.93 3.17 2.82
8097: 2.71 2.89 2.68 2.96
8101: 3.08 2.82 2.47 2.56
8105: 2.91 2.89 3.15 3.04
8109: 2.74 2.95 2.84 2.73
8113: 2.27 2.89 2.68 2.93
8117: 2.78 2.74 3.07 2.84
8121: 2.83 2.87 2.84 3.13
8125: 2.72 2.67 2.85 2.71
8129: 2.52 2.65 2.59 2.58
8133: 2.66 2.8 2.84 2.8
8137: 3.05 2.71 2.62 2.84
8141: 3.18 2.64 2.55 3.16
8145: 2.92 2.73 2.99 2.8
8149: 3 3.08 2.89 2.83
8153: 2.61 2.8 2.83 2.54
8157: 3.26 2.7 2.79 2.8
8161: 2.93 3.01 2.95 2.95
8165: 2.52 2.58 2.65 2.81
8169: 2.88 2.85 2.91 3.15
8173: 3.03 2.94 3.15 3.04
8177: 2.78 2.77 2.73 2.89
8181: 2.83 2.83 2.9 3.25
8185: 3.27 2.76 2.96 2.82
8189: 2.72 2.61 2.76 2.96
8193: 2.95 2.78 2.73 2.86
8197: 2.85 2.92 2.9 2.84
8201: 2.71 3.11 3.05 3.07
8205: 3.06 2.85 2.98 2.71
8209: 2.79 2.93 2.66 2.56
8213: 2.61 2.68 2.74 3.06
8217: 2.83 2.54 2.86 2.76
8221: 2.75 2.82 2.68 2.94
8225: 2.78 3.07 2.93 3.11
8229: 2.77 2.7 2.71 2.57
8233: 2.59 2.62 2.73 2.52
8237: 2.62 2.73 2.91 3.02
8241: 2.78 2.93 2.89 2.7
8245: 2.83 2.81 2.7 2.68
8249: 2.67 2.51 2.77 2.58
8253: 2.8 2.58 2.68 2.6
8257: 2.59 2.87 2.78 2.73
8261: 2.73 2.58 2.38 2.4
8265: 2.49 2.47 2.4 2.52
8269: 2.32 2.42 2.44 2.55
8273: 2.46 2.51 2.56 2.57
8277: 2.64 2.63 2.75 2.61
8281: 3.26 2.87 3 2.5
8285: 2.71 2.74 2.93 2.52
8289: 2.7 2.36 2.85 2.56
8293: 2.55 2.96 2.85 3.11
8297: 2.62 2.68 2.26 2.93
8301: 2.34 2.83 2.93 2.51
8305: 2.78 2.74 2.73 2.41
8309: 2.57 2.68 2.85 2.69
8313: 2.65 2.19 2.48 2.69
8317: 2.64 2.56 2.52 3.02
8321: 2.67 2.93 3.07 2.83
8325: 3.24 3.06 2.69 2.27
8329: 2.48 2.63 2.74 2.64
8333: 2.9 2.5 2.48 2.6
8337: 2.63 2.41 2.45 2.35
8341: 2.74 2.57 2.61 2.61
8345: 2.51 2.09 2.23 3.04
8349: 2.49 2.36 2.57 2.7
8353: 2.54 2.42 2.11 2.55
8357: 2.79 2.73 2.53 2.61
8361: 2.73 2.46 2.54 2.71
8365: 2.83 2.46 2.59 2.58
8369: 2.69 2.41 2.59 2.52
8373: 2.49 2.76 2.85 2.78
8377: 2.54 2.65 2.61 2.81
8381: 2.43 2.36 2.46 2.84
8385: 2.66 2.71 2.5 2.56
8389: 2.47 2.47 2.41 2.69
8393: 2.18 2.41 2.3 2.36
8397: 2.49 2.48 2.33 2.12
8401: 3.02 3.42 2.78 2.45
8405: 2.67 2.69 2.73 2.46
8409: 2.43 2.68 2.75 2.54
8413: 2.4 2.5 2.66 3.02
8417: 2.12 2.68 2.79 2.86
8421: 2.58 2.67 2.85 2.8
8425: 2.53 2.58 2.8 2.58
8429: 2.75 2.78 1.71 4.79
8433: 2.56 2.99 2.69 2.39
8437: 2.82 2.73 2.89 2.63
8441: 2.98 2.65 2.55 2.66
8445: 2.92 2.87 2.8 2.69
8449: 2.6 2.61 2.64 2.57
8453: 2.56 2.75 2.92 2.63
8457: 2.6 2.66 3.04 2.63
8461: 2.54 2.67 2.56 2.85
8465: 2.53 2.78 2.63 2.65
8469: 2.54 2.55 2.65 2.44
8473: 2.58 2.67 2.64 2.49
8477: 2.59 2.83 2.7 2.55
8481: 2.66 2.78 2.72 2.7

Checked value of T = 0.079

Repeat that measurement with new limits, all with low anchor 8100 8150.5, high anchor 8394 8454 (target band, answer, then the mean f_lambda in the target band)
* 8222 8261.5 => 0.00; 2.75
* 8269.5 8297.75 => 0.02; 2.69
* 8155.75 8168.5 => -0.01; 2.81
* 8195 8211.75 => -0.04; 2.88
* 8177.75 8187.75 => -0.05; 2.92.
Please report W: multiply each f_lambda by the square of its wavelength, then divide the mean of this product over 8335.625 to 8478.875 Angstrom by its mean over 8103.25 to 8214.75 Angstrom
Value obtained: 0.98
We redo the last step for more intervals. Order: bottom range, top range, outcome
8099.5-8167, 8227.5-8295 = 0.98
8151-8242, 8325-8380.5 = 0.95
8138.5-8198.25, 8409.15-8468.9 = 1.01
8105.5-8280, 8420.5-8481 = 1.03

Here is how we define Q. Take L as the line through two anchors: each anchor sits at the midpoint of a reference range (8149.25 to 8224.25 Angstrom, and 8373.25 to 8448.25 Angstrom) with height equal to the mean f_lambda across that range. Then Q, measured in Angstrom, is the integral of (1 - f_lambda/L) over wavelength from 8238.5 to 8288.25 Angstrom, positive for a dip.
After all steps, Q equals 2.1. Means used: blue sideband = 2.85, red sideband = 2.65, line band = 2.67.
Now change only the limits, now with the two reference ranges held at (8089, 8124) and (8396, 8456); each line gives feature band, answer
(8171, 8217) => -1.01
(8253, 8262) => 0.28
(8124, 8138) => 0.55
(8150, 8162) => 0.01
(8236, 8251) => 0.15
